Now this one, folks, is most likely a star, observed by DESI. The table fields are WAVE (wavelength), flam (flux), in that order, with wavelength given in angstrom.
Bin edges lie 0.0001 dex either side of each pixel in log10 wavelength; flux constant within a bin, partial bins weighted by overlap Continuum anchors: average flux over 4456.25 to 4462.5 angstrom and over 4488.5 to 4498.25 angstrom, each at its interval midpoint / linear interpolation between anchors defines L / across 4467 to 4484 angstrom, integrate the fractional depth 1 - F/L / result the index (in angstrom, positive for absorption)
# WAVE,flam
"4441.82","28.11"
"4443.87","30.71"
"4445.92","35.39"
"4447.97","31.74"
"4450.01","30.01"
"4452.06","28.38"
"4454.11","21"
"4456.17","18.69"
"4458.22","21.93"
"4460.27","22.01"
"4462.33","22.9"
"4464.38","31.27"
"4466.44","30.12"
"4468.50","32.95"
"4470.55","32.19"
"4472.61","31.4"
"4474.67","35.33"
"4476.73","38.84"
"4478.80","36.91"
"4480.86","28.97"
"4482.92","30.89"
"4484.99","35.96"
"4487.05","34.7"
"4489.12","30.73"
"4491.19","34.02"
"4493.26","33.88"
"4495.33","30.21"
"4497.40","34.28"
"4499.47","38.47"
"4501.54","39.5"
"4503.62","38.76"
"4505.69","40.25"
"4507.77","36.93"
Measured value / -4.2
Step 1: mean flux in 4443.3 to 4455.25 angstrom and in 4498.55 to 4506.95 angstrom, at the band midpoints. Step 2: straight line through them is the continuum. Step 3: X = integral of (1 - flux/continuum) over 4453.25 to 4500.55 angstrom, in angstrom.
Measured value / 5.2 angstrom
